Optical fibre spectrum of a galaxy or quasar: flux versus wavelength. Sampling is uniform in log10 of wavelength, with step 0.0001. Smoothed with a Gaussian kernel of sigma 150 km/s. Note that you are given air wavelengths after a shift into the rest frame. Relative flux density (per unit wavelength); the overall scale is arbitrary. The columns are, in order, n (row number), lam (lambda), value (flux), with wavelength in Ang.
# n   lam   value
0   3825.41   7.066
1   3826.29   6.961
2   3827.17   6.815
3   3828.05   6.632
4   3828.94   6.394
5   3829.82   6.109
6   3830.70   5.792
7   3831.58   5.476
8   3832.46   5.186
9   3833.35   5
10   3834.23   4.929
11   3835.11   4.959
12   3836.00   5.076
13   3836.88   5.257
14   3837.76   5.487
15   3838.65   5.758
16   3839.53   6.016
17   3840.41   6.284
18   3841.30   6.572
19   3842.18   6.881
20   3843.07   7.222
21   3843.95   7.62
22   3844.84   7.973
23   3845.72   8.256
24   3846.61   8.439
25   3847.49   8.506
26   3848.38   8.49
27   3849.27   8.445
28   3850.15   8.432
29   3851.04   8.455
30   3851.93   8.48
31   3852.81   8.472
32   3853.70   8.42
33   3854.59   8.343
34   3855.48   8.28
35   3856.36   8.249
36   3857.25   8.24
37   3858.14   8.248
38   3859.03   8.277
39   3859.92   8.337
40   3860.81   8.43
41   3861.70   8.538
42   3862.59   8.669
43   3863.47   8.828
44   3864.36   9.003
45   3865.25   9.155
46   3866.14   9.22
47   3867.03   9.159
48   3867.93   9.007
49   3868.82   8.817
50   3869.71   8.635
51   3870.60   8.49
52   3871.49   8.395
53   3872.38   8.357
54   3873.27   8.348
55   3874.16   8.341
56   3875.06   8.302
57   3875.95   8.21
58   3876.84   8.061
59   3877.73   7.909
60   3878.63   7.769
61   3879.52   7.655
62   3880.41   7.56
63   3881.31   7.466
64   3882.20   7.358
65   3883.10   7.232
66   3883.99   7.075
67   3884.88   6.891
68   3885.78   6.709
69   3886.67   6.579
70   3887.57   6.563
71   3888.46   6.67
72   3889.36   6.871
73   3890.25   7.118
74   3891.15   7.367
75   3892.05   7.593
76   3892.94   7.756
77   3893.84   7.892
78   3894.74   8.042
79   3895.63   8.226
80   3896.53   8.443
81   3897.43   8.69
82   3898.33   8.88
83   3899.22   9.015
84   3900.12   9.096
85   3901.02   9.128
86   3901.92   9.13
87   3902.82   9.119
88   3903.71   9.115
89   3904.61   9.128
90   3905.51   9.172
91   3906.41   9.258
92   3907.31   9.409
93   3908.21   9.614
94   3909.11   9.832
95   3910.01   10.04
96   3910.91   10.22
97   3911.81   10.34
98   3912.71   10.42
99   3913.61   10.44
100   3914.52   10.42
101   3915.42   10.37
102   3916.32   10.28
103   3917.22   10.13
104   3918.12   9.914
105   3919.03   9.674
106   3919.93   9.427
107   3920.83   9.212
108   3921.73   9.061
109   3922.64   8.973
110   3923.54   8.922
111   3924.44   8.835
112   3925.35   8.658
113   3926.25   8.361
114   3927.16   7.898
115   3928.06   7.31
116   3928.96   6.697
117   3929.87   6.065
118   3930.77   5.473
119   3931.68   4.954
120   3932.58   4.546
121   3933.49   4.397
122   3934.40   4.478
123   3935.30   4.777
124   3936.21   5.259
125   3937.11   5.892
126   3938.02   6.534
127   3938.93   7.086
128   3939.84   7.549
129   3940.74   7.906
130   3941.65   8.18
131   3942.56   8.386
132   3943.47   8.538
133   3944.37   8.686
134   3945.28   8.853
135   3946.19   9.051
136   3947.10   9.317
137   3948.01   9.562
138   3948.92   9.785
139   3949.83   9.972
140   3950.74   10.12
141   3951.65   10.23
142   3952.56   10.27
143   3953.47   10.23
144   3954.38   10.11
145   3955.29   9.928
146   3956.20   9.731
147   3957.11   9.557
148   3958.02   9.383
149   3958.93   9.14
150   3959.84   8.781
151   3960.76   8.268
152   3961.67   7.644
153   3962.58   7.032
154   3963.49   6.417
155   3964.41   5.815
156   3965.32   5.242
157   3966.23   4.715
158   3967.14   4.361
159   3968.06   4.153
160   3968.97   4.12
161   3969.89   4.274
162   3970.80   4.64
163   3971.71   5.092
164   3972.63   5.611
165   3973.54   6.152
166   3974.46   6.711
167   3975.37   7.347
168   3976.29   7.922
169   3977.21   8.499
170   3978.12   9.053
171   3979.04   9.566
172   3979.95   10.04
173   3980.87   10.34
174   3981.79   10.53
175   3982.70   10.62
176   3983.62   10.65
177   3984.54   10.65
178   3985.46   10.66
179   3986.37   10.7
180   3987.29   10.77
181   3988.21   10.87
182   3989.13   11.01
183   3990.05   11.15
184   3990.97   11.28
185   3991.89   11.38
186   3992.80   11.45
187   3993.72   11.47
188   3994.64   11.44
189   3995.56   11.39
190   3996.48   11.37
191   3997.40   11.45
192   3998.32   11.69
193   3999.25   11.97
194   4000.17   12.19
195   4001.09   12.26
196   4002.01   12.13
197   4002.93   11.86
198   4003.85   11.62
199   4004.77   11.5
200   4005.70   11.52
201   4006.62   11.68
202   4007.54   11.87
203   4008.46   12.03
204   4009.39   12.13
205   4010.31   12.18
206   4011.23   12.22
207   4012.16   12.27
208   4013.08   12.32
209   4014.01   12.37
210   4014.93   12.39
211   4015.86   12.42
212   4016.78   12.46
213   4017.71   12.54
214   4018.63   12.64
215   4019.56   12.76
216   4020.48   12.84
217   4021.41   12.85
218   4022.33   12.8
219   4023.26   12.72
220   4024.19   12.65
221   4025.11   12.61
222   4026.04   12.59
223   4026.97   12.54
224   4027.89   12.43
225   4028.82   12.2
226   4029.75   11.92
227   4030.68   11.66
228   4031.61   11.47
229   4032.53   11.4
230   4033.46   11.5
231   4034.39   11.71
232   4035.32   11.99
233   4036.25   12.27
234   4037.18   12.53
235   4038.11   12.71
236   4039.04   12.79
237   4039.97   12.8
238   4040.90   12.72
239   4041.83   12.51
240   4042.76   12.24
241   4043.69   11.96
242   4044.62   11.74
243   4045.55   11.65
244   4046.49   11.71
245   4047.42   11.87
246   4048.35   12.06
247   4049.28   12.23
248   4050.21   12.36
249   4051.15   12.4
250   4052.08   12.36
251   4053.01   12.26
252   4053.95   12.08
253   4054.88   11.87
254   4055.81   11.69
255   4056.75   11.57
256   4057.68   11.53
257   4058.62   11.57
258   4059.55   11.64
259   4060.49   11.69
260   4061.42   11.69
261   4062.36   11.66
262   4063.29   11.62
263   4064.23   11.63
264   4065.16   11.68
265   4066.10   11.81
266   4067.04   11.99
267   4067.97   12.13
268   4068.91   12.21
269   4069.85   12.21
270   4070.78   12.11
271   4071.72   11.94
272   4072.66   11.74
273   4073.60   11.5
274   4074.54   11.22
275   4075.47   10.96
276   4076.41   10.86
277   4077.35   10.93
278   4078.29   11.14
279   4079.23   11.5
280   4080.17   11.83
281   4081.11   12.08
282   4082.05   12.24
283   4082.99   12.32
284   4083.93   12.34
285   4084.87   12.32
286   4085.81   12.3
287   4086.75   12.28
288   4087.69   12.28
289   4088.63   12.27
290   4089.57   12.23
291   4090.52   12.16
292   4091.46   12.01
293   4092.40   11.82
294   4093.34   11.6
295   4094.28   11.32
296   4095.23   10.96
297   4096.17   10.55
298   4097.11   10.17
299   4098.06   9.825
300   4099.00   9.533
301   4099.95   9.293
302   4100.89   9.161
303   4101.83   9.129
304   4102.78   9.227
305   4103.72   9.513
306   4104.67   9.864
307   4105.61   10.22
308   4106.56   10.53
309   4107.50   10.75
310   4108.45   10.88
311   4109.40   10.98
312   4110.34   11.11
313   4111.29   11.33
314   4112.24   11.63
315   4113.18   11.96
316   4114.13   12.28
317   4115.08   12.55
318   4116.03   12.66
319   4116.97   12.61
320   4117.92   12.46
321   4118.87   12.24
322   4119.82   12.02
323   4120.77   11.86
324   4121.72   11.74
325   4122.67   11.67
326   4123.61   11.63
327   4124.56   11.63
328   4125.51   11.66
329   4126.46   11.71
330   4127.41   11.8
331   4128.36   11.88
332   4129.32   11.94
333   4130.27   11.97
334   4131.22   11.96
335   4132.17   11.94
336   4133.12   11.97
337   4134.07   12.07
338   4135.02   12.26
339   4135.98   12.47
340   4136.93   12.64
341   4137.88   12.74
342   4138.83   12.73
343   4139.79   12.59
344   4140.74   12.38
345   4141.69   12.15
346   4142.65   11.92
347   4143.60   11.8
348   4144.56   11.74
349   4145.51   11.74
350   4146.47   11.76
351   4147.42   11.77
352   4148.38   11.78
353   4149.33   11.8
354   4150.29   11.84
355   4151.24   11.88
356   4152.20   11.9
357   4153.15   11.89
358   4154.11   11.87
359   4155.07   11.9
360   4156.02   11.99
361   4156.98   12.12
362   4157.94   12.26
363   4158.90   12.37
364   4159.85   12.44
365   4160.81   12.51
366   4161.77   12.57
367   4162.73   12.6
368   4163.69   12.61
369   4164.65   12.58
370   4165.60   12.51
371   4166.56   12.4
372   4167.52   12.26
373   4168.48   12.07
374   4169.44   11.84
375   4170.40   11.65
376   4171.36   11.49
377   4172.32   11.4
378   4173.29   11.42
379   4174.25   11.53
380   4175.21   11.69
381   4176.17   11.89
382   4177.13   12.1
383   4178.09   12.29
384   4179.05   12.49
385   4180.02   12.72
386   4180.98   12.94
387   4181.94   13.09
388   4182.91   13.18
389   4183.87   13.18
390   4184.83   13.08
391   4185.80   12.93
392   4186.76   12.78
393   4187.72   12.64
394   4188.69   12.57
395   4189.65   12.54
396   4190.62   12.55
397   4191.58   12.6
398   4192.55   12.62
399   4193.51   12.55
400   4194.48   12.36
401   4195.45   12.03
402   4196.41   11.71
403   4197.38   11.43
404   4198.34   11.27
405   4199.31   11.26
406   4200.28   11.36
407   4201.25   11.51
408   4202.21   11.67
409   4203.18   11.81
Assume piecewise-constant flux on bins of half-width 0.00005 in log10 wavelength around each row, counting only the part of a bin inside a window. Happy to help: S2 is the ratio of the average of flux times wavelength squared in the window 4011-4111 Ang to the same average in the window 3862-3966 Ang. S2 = 1.52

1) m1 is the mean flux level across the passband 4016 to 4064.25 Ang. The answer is 12.2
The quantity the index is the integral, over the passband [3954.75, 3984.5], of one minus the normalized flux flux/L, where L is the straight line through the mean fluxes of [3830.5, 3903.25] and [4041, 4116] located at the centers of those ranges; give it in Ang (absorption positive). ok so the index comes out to 6.15 Ang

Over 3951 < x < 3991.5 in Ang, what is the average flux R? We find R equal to 8.41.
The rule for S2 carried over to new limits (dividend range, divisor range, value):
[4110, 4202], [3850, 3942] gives 1.68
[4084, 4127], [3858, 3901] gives 1.57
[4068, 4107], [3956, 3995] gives 1.40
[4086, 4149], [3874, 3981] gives 1.58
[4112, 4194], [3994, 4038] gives 1.08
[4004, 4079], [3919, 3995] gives 1.52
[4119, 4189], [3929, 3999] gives 1.59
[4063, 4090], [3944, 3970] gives 1.55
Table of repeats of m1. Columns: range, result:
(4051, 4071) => 11.9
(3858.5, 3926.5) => 8.63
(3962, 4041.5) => 10.6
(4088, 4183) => 11.7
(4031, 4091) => 11.9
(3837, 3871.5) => 8.09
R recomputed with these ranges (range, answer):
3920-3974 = 7.47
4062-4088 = 11.8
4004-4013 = 11.9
